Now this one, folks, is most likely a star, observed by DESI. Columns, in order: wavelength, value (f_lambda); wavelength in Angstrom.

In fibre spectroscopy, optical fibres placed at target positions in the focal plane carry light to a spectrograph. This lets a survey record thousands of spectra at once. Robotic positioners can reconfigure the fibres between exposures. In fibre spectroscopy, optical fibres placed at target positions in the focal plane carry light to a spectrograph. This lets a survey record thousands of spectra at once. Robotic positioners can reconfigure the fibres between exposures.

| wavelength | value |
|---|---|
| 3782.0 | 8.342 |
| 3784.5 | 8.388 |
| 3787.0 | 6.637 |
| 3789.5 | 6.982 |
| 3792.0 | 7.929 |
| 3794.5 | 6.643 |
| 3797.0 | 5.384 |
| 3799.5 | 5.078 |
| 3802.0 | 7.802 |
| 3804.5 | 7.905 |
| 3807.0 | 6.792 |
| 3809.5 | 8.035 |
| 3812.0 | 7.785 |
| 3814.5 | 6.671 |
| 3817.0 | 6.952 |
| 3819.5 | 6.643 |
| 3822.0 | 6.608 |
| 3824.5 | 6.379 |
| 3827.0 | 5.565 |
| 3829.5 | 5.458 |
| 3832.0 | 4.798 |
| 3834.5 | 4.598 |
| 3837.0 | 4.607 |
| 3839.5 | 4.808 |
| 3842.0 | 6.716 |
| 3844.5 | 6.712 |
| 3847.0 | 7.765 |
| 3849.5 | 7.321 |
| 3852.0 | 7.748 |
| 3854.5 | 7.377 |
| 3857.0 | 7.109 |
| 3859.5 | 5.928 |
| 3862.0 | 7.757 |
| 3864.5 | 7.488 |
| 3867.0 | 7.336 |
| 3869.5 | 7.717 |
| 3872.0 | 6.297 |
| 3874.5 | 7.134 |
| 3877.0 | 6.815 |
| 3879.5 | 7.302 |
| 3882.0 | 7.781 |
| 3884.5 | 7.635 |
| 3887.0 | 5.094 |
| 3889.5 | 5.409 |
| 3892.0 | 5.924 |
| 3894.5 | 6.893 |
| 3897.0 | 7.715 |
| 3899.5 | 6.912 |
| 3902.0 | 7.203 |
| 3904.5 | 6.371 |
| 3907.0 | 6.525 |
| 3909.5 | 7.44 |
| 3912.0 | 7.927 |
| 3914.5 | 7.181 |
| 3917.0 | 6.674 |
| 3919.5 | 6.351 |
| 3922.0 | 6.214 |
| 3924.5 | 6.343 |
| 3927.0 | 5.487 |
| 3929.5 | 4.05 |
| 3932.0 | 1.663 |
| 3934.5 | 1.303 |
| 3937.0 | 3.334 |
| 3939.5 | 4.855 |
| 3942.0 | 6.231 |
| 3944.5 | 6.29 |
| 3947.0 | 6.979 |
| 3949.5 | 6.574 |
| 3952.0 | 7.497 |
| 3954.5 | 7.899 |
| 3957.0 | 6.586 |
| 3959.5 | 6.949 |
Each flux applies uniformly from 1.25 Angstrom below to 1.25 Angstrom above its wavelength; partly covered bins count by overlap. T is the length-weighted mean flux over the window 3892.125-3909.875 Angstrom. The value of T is 6.92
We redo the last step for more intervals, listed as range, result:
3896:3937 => 5.87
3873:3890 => 6.79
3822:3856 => 6.17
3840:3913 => 6.99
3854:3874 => 7.12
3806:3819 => 7.22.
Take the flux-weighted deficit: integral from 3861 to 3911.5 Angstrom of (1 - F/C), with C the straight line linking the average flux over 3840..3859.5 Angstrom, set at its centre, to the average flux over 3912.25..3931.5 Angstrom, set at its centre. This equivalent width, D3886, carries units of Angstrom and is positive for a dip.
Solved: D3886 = -3.4 Angstrom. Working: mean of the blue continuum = 7.07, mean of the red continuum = 5.97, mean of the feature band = 6.95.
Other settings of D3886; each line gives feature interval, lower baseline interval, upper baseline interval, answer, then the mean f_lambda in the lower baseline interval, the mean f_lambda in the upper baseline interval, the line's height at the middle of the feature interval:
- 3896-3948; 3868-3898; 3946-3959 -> 8.3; 6.81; 7.1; 6.97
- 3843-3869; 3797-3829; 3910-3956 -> -3.5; 6.76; 5.75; 6.4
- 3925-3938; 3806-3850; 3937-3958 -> 6.2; 6.33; 6.42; 6.41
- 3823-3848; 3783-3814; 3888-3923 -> 4.5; 7.11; 6.76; 6.99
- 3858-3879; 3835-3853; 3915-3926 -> -2.1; 6.43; 6.43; 6.43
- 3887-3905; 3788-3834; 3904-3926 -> 0.6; 6.6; 6.78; 6.75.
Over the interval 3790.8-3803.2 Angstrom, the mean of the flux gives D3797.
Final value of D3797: 6.56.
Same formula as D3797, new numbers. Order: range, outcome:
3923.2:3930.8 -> 5.28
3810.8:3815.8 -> 7.22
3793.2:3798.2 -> 6.04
